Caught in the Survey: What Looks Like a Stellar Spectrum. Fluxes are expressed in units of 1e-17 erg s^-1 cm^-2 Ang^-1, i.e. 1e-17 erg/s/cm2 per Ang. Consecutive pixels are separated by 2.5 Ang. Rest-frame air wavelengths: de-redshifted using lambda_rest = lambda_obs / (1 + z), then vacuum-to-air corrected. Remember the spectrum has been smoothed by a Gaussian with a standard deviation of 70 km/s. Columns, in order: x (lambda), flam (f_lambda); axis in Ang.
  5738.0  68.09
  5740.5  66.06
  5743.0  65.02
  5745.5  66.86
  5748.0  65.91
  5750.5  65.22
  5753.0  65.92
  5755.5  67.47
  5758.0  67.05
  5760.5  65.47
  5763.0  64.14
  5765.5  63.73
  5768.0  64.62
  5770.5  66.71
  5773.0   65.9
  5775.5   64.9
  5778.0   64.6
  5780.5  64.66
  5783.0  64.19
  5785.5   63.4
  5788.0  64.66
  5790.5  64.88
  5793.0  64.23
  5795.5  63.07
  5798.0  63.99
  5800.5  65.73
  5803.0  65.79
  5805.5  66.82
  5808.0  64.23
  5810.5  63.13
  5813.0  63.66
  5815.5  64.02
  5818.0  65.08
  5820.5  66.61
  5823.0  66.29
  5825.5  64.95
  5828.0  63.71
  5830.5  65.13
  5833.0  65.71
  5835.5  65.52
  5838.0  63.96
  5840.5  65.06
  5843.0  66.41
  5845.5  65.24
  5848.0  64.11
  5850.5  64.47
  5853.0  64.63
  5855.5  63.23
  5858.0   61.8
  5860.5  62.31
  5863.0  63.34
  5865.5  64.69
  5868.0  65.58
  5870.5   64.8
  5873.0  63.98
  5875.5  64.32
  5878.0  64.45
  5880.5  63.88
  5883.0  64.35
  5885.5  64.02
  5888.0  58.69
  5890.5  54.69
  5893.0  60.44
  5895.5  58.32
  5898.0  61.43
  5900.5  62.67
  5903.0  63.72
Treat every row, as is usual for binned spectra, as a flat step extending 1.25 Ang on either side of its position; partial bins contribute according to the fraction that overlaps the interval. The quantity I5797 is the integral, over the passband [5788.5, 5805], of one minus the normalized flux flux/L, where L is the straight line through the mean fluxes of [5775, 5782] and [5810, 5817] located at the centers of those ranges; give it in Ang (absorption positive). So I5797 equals -0.1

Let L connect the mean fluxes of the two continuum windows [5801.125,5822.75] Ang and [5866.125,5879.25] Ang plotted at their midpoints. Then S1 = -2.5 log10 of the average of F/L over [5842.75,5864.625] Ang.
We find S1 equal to 0.02 mag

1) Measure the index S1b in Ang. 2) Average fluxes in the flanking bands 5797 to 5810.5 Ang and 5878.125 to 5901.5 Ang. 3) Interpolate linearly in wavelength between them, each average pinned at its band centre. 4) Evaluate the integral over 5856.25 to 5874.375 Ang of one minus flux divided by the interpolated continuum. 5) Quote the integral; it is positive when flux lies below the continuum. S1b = -0.4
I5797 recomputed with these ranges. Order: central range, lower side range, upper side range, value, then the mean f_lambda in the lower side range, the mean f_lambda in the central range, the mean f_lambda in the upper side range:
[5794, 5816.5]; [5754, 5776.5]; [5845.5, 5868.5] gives 0.11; 65.6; 64.5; 63.8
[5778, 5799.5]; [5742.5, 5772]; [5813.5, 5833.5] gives 0.41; 65.7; 64.2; 65.1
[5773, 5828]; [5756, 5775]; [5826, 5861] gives 0.23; 65.4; 64.7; 64.4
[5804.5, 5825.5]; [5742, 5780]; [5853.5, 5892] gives -0.22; 65.6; 65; 63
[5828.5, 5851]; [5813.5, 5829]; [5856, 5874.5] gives -0.18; 65.1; 65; 63.8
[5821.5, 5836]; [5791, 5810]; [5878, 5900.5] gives -0.37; 64.8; 65.2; 61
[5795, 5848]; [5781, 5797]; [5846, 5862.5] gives -0.97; 64.1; 65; 63.5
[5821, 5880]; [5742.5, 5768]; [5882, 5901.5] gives -2.35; 65.6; 64.5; 60.5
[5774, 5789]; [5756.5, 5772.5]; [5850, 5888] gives 0.16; 65.3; 64.4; 63.8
